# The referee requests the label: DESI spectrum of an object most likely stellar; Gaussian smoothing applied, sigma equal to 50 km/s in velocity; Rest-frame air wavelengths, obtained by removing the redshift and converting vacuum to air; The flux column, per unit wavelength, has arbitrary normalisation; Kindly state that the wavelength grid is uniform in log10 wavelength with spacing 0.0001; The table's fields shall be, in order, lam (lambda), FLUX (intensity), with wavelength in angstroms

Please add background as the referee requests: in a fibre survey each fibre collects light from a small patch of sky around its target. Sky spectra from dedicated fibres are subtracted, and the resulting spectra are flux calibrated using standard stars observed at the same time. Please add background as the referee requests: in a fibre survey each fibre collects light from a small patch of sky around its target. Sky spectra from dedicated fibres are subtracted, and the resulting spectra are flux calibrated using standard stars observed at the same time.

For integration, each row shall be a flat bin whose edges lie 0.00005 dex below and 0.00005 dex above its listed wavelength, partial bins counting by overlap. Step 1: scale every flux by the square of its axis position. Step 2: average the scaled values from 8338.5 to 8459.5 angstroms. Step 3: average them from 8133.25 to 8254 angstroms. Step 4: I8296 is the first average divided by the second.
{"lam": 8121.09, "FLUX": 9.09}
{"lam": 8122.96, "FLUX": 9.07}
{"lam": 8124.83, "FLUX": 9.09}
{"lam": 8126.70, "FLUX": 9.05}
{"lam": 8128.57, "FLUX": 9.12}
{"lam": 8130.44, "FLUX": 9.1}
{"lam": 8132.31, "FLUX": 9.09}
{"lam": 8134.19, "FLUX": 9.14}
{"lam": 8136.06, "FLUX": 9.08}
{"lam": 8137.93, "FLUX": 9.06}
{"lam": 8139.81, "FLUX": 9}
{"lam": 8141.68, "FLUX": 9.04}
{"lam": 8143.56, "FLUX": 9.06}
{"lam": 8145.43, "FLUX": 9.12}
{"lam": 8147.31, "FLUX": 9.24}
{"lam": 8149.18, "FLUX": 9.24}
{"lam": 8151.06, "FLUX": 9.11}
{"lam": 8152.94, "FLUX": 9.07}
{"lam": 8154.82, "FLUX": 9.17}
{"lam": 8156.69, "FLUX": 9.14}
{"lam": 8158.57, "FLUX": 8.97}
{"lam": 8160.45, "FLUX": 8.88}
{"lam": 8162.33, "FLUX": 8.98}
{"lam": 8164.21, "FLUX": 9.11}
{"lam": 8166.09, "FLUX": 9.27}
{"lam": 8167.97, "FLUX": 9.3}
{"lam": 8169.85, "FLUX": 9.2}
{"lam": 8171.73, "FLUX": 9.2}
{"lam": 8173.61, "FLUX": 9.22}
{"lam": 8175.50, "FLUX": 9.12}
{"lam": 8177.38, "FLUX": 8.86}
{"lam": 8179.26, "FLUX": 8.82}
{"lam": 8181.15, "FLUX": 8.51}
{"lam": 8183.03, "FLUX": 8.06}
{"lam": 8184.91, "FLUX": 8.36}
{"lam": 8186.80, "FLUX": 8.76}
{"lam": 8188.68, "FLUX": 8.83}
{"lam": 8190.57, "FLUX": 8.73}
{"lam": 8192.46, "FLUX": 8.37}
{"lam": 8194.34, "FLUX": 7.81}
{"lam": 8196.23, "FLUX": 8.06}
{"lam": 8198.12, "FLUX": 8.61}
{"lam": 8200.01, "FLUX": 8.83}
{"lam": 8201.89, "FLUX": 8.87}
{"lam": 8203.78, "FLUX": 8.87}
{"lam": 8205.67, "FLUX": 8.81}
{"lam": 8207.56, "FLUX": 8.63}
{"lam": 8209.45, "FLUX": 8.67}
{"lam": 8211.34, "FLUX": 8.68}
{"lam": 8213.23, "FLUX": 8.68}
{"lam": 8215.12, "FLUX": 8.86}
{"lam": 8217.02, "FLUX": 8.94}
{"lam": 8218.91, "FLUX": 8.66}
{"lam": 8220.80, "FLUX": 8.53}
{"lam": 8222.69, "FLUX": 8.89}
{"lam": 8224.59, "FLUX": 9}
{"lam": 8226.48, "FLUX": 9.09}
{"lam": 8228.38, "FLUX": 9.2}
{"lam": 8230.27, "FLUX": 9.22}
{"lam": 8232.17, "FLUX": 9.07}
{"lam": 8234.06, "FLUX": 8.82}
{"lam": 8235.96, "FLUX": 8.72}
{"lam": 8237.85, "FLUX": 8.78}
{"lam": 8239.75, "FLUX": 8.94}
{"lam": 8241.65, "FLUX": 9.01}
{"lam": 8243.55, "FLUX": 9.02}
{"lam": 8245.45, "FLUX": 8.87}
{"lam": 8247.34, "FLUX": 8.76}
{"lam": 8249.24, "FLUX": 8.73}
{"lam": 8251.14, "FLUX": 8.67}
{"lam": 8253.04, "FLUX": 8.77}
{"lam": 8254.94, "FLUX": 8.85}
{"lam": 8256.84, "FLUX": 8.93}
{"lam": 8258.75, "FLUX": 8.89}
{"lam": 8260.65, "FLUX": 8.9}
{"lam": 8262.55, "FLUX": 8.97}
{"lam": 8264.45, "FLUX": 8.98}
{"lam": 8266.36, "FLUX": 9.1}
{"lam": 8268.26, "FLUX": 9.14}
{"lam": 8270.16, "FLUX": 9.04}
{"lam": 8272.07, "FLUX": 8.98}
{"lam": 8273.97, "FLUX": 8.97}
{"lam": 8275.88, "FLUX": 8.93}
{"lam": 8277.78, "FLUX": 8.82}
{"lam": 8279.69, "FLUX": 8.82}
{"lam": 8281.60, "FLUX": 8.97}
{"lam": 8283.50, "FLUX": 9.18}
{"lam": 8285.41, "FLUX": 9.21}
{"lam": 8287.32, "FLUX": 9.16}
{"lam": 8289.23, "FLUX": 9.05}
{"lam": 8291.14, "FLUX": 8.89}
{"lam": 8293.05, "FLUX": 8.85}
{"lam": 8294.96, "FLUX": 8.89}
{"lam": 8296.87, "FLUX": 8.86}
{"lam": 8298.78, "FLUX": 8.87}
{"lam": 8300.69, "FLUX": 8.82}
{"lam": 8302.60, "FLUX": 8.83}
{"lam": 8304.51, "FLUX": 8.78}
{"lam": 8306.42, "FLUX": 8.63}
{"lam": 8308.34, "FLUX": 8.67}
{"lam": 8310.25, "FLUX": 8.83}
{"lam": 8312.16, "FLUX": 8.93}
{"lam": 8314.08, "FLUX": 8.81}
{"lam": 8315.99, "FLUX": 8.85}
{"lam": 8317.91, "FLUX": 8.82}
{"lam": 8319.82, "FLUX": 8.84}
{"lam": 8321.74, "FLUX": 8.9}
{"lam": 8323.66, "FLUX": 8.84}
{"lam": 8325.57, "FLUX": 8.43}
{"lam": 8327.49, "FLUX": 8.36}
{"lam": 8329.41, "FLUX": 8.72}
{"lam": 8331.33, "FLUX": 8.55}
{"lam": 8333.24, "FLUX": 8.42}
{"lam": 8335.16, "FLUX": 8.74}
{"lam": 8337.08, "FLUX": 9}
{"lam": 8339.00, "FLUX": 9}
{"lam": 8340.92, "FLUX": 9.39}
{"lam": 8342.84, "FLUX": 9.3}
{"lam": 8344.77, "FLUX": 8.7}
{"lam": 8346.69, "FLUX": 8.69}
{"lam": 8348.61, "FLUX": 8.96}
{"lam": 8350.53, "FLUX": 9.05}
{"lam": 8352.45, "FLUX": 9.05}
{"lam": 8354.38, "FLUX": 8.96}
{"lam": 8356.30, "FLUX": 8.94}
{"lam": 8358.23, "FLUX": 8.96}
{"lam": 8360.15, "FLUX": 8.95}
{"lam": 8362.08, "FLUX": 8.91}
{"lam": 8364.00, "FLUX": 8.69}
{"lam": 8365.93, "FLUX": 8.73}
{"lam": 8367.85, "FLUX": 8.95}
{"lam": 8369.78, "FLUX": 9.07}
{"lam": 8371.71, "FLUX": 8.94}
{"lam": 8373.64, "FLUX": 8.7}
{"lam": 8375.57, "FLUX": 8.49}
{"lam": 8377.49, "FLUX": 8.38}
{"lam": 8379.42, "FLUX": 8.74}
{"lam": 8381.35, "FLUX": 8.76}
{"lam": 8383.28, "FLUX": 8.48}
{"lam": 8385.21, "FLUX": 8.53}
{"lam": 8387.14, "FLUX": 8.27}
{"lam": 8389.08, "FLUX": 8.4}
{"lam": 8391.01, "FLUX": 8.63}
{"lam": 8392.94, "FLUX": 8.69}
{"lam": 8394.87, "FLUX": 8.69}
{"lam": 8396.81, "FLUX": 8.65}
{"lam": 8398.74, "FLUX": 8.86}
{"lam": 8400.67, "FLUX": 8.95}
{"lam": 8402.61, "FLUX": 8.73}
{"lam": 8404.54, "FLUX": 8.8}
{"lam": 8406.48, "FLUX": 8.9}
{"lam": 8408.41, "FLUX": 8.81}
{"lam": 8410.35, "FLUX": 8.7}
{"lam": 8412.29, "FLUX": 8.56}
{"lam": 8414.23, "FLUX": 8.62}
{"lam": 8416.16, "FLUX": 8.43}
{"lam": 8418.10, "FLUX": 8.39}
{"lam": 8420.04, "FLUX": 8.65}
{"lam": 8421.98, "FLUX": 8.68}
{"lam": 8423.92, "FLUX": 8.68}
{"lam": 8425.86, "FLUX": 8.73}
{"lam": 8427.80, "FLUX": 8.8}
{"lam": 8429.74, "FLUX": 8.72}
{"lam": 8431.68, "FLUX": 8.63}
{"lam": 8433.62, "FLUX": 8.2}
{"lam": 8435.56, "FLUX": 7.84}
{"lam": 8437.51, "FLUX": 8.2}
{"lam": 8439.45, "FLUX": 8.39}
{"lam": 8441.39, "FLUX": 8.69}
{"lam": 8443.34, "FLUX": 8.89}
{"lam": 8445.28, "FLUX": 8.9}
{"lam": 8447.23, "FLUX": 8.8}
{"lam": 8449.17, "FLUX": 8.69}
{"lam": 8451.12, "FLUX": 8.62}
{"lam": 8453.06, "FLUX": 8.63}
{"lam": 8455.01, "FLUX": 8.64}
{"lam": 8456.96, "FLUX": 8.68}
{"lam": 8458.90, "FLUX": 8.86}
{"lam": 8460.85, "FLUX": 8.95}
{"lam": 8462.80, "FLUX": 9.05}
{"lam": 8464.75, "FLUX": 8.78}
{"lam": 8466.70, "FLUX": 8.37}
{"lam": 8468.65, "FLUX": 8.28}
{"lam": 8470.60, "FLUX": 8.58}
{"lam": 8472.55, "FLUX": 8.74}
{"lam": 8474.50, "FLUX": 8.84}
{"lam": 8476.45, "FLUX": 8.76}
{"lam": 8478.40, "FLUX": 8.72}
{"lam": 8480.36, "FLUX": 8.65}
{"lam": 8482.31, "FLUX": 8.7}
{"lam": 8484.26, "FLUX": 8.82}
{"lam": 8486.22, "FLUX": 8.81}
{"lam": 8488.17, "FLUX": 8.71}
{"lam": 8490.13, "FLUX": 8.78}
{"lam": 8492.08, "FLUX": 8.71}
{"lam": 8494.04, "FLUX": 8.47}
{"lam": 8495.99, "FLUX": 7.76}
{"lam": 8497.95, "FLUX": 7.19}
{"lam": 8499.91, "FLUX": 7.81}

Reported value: 1.0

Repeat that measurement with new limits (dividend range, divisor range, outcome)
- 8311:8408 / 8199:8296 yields 1.01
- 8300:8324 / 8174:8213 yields 1.05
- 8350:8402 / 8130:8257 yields 1.03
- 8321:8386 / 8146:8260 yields 1.03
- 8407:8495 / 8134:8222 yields 1.04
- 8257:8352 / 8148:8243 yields 1.03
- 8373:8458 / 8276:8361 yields 0.99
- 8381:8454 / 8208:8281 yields 1.01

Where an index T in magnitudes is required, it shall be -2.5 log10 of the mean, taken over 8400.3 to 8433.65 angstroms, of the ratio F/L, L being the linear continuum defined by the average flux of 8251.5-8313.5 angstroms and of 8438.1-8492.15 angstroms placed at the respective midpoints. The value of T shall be 0.01 mag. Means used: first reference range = 8.92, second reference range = 8.71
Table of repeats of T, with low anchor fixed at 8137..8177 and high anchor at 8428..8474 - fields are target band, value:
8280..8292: -0.020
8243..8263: 0.013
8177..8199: 0.073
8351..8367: -0.016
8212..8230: 0.015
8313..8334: 0.018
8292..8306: 0.004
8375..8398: 0.021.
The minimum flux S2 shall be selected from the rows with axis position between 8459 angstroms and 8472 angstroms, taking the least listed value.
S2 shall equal 8.28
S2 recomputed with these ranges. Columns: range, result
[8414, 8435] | 8.2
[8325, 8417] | 8.27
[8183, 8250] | 7.81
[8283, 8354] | 8.36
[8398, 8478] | 7.84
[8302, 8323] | 8.63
